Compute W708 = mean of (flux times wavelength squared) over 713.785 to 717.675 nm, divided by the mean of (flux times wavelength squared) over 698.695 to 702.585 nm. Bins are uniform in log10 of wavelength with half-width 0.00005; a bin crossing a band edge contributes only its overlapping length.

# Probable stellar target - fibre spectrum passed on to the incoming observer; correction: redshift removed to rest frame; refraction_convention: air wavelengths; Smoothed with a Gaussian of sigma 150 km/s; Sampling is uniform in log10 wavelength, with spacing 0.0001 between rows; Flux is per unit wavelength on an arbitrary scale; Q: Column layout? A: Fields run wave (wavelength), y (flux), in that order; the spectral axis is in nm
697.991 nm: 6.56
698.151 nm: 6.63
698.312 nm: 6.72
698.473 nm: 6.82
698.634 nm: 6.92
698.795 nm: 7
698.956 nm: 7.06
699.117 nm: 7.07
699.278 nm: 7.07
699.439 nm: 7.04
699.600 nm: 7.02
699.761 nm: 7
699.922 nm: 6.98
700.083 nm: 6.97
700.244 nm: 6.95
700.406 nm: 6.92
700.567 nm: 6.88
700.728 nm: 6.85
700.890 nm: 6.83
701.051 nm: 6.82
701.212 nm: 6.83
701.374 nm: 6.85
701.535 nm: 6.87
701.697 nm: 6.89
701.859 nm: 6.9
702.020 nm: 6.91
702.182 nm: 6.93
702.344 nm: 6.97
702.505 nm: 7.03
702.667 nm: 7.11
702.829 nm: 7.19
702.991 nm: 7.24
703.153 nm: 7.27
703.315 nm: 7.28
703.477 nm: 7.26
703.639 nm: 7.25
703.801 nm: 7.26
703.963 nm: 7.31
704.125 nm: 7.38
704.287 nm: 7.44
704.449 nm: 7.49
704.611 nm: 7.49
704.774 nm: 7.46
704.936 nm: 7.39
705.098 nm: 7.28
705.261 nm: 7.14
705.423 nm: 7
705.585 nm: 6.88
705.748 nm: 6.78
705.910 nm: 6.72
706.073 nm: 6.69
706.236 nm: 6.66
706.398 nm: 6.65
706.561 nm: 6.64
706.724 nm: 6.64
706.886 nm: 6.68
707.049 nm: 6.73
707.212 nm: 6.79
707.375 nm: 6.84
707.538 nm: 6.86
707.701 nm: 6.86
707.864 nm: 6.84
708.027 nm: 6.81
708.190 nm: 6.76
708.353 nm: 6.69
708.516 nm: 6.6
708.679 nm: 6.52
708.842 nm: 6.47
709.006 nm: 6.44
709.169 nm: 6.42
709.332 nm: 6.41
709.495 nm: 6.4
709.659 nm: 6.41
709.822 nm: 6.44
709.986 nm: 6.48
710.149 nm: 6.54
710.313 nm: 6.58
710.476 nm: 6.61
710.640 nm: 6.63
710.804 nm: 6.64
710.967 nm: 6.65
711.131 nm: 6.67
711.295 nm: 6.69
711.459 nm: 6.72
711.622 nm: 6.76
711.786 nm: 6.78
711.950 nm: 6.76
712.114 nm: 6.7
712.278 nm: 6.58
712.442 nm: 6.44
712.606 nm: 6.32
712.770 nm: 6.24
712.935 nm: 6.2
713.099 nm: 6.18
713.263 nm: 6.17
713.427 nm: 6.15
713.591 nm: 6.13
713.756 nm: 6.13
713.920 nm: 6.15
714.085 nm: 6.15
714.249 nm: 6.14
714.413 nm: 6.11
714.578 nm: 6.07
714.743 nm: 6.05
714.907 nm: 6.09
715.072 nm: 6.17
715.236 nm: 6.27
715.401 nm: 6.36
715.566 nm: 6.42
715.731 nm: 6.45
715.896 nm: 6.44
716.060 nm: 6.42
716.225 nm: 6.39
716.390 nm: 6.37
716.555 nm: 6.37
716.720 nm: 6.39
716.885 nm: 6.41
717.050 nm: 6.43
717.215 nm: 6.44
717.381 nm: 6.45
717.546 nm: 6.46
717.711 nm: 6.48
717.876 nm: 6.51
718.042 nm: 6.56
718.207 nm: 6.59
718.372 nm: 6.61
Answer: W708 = 0.9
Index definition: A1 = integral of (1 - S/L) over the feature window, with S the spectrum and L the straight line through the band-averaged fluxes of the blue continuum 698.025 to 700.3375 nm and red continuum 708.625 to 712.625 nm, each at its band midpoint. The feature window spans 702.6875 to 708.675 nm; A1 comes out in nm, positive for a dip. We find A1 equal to -0.24 nm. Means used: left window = 6.94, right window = 6.57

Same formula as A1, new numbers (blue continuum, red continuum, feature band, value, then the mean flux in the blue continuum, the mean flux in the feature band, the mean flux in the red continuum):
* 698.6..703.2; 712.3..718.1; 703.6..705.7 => -0.15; 6.98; 7.28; 6.3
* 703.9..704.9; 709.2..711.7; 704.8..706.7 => 0.09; 7.43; 6.9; 6.57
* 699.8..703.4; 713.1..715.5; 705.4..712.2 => -0.16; 6.98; 6.66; 6.16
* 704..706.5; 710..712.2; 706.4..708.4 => 0.05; 7.1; 6.76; 6.67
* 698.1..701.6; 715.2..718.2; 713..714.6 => 0.09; 6.92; 6.14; 6.43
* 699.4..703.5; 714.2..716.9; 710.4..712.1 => -0.05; 6.99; 6.69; 6.29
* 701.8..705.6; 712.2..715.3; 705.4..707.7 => 0.06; 7.21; 6.75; 6.2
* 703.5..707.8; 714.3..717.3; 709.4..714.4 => 0.11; 7.01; 6.44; 6.31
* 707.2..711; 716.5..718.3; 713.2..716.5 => 0.14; 6.61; 6.23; 6.47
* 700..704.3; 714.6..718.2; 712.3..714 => 0.08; 7.05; 6.22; 6.38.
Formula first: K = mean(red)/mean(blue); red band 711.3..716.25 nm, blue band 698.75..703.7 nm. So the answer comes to 0.9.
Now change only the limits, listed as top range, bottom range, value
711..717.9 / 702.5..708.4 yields 0.91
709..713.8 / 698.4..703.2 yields 0.93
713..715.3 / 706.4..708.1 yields 0.91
